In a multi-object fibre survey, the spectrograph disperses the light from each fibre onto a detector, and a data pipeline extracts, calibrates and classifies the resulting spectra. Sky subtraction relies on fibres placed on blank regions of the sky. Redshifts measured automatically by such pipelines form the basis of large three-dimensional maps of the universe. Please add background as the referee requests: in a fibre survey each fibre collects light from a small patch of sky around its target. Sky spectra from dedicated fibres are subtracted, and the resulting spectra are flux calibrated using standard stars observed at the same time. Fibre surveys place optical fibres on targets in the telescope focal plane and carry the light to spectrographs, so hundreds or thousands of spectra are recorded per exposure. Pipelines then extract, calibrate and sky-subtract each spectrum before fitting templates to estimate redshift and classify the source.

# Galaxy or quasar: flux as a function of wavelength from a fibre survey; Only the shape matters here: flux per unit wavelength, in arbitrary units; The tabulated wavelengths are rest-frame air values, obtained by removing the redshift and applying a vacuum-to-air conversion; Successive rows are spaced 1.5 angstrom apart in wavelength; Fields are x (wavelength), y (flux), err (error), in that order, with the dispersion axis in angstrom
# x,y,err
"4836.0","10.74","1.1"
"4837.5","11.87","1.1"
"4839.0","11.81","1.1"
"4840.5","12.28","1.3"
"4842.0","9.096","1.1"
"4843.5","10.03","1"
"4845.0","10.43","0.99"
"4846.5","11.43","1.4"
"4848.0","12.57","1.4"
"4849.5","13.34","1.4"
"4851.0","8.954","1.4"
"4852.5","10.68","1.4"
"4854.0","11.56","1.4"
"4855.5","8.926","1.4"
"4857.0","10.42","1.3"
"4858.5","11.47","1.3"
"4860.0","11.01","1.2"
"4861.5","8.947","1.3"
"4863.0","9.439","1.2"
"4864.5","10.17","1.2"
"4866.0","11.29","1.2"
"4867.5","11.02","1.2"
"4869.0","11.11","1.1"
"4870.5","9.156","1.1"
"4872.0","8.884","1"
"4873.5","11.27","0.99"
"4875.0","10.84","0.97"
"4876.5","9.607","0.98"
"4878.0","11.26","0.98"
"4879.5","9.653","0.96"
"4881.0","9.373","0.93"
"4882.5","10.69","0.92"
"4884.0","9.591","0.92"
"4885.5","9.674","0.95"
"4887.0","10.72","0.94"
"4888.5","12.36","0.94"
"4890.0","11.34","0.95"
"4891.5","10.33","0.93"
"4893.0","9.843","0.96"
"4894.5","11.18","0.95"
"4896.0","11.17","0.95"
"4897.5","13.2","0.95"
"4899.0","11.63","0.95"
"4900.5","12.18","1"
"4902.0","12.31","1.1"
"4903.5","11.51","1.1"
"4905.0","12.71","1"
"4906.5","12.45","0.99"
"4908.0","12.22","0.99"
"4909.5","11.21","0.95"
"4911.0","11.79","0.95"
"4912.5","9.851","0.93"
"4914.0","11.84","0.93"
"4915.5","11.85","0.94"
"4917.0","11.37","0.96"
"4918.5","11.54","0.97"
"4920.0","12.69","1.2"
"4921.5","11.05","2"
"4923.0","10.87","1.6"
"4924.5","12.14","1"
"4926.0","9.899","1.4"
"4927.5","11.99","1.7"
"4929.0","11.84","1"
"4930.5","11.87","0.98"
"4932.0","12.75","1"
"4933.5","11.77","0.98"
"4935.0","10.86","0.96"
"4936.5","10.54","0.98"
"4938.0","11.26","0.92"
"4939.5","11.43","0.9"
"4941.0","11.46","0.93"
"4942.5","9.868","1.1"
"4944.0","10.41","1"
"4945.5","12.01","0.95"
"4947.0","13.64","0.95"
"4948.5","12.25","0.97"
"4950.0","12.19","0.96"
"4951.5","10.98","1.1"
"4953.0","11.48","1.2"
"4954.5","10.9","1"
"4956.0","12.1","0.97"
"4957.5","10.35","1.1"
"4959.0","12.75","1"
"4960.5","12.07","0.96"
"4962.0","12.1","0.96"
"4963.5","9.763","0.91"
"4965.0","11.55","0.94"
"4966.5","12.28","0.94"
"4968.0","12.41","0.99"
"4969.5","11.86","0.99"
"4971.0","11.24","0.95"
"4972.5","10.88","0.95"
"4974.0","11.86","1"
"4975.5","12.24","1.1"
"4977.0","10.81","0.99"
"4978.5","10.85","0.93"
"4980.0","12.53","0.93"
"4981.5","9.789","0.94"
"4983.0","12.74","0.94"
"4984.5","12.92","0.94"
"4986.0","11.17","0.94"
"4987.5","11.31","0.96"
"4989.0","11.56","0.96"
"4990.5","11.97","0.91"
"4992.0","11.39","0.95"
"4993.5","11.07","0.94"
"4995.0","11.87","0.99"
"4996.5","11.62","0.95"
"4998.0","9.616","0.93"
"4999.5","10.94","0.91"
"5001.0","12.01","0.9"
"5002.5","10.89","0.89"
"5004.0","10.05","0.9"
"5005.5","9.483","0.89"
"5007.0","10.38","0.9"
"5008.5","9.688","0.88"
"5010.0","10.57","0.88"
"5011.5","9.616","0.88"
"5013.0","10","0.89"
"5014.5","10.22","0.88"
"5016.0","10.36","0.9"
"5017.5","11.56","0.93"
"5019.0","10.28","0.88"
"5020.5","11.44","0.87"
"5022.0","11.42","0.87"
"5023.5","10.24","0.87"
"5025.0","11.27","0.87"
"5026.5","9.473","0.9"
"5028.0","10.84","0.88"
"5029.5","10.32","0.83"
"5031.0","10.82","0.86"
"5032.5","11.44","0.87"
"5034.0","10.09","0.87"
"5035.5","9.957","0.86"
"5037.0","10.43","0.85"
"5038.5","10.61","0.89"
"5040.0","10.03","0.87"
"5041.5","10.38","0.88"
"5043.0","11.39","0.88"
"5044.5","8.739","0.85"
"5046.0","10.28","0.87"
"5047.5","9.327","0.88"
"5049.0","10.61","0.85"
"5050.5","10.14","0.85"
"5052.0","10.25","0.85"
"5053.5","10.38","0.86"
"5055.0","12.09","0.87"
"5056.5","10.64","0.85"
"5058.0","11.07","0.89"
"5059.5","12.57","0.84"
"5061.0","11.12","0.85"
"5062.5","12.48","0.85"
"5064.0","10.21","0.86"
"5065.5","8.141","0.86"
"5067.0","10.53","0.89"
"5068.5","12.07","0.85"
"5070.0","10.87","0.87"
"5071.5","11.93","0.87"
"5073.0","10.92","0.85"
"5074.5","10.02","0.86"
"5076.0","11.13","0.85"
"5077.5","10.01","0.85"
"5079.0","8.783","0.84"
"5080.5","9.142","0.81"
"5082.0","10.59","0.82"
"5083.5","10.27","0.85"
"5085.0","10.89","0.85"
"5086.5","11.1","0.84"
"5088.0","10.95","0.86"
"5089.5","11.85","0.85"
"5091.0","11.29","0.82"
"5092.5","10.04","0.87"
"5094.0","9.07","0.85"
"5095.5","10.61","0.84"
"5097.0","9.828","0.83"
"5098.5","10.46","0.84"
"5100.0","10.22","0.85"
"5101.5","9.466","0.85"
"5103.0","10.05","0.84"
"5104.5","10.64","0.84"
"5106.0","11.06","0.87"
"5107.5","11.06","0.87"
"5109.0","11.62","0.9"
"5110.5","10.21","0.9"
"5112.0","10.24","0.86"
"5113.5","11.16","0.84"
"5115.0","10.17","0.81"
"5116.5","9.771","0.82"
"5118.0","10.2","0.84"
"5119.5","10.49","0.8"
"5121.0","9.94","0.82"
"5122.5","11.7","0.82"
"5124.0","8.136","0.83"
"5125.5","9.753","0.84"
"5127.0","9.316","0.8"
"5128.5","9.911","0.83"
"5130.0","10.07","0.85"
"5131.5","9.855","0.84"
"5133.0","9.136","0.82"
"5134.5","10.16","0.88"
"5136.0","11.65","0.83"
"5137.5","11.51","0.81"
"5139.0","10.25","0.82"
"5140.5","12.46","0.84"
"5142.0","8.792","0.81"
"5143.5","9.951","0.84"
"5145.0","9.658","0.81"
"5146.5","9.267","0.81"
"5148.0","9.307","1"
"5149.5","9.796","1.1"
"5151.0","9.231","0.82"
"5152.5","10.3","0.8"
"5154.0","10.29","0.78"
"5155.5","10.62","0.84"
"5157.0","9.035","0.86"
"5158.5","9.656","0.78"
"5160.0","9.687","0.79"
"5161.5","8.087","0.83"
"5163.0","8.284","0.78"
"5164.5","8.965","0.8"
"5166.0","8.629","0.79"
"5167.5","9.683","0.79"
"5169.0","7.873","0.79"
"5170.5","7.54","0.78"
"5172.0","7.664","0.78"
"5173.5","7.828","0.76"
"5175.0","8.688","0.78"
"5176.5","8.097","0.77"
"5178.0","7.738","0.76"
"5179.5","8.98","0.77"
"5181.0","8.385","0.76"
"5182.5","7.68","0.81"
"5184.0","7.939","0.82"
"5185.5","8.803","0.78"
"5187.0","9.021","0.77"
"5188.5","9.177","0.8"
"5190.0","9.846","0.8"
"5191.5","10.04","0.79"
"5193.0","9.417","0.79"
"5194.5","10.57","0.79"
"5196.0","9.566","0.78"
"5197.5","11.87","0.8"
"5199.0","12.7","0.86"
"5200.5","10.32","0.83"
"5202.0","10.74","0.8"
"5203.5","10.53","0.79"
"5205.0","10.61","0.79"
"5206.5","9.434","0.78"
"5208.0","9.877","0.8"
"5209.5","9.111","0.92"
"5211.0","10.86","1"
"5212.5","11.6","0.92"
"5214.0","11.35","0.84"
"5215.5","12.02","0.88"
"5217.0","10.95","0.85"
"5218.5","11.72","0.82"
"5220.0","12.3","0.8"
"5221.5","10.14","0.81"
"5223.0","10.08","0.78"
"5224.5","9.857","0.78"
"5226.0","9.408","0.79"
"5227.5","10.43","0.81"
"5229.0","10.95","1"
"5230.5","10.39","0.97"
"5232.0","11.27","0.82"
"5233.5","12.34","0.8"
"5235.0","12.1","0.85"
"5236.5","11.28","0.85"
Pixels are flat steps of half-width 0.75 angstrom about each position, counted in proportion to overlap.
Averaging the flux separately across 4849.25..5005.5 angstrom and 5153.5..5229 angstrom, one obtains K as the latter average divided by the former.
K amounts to 0.86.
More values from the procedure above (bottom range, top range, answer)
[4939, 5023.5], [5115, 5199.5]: 0.85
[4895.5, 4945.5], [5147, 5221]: 0.83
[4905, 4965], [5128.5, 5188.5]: 0.80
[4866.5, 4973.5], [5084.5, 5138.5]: 0.92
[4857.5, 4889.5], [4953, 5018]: 1.08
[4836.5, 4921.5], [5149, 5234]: 0.89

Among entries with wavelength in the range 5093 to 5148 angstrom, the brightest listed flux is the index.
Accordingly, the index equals 12.46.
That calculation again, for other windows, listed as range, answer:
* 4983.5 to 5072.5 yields 12.92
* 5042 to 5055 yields 12.09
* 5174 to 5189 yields 9.177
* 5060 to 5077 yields 12.48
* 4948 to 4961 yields 12.75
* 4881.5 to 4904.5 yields 13.2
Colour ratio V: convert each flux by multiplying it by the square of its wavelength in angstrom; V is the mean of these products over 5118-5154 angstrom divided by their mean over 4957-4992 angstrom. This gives 0.92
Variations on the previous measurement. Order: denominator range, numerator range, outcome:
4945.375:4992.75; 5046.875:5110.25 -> 0.95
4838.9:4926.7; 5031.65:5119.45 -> 1.04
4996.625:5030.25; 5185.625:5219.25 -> 1.07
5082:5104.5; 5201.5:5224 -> 1.08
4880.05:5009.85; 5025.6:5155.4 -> 0.97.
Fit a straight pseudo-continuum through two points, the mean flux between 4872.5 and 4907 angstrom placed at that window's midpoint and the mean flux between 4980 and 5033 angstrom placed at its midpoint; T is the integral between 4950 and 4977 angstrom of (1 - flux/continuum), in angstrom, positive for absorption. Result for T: -1.54 angstrom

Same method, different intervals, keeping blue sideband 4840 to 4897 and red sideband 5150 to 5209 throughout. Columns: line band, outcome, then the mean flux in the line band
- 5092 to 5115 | -1.81 angstrom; 10.4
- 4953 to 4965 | -1.46 angstrom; 11.4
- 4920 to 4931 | -1.20 angstrom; 11.5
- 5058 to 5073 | -2.02 angstrom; 11.1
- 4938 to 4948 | -1.18 angstrom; 11.5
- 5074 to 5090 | -1.17 angstrom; 10.4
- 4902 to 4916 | -1.81 angstrom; 11.7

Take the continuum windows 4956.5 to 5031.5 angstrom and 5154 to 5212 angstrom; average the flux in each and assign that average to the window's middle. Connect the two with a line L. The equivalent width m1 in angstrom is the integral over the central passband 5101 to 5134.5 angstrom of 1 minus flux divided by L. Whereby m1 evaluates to -0.8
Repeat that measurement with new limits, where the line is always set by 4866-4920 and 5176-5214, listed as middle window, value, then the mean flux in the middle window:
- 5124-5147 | -0.1 angstrom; 10.1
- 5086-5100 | -0.5 angstrom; 10.5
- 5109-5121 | -0.3 angstrom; 10.4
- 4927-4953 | -1.7 angstrom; 11.6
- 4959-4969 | -0.9 angstrom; 11.8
